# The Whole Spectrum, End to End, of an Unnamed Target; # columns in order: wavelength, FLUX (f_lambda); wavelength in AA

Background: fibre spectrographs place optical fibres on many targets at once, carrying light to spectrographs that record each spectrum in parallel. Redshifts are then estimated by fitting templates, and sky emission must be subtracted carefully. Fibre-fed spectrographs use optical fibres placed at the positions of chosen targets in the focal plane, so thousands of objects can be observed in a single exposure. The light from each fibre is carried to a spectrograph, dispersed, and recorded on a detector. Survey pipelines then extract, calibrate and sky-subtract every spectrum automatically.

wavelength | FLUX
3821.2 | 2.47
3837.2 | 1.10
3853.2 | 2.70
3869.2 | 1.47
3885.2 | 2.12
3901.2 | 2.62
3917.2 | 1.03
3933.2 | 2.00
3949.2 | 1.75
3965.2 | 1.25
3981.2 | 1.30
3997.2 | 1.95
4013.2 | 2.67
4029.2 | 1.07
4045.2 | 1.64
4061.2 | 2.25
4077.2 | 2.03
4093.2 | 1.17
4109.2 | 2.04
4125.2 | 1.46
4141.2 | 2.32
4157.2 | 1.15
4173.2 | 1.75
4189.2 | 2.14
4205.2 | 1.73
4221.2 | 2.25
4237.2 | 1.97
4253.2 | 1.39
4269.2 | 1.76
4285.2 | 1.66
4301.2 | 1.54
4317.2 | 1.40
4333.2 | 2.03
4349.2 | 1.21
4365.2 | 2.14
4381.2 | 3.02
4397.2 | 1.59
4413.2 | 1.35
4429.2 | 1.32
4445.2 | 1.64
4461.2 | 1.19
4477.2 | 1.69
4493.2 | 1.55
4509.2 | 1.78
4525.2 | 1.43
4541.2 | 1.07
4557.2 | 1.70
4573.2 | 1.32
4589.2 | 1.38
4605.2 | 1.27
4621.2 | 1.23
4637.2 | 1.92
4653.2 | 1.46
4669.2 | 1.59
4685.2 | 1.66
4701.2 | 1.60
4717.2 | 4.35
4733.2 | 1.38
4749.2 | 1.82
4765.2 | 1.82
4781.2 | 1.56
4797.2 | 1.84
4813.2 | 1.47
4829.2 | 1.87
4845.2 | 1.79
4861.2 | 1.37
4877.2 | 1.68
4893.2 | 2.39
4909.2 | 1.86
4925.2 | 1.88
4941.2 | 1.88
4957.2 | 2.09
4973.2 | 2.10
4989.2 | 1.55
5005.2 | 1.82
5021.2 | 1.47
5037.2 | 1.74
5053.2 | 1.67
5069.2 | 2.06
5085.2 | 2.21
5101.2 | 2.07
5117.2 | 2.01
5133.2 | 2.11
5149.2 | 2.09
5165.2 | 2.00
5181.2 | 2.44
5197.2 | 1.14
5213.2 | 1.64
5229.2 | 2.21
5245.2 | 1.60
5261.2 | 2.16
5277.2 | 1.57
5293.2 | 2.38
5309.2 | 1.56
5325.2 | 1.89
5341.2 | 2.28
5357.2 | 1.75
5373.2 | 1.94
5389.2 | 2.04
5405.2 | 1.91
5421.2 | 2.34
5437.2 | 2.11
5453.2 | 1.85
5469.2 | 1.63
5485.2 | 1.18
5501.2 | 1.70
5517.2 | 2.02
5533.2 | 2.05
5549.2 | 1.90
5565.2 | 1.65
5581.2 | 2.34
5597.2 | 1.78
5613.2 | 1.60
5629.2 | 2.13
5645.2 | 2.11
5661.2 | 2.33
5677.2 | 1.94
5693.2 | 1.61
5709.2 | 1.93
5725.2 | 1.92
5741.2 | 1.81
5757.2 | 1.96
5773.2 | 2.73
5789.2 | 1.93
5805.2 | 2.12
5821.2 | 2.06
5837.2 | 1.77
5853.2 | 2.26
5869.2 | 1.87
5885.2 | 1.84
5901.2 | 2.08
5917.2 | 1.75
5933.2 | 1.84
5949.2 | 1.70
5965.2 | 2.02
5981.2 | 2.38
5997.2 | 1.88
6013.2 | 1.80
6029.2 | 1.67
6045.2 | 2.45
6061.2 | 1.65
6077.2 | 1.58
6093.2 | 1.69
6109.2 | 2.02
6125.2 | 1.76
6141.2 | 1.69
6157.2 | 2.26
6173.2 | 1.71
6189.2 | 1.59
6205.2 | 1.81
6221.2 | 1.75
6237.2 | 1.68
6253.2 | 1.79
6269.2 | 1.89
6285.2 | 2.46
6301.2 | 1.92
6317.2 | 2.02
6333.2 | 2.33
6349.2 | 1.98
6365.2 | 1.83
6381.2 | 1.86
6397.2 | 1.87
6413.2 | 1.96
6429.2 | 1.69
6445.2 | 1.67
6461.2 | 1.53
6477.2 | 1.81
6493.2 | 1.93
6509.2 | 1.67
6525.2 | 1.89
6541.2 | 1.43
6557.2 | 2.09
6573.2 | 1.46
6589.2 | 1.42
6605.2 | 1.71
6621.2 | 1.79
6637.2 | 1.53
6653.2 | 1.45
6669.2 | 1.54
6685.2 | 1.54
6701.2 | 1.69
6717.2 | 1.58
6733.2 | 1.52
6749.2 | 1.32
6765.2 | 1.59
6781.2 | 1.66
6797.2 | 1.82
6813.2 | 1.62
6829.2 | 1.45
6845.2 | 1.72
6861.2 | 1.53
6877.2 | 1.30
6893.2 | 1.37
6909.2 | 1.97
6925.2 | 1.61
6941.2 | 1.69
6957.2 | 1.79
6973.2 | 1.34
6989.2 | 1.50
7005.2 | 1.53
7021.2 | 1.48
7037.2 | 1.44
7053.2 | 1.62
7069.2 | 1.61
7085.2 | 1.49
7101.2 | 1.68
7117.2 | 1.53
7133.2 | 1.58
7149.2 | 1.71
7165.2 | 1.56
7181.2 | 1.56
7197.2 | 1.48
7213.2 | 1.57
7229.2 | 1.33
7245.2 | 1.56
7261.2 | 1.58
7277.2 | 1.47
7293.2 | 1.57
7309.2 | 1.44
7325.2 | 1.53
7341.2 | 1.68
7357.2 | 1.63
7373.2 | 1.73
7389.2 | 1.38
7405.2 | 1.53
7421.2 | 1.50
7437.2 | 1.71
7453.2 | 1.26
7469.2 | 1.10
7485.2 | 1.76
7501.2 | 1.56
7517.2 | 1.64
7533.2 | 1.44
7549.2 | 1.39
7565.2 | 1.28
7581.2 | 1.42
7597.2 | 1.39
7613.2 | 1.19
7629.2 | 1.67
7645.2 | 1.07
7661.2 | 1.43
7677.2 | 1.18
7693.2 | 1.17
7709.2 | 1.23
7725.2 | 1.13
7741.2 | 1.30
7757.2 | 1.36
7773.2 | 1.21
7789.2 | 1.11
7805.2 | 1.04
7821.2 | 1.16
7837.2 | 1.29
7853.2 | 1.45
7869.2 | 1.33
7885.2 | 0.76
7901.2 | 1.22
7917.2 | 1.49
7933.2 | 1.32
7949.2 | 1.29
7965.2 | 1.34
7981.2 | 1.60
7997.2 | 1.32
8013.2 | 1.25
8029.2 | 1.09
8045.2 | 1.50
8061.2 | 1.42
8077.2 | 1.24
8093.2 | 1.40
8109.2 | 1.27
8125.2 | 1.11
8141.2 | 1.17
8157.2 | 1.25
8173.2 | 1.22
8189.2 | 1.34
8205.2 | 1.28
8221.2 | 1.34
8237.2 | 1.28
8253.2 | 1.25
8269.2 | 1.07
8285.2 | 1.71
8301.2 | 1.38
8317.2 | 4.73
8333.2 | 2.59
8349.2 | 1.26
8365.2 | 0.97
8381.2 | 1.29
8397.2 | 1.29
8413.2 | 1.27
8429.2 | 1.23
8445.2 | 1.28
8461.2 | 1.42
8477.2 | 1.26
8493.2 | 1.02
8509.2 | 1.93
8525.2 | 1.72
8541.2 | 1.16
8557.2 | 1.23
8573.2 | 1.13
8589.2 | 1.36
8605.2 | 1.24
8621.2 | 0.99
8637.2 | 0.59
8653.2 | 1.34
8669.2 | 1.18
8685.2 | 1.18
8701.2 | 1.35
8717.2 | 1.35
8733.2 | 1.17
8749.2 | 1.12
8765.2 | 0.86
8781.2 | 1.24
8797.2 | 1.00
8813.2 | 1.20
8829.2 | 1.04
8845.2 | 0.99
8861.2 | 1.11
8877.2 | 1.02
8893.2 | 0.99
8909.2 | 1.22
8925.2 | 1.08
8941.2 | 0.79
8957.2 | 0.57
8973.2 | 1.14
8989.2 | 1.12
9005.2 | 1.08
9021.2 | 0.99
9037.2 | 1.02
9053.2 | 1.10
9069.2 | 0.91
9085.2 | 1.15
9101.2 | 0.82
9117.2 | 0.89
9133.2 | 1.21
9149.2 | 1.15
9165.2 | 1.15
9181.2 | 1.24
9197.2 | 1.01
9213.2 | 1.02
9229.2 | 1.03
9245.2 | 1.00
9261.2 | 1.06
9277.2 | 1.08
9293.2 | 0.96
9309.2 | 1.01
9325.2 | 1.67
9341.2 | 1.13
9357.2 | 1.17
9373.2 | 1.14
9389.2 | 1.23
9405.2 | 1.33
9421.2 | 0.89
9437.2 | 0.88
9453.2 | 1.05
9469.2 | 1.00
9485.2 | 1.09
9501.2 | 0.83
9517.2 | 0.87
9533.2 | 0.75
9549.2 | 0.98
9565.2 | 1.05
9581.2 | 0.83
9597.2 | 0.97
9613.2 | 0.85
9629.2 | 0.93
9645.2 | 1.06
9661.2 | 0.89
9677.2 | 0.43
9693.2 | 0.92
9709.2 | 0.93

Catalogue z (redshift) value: 0.266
